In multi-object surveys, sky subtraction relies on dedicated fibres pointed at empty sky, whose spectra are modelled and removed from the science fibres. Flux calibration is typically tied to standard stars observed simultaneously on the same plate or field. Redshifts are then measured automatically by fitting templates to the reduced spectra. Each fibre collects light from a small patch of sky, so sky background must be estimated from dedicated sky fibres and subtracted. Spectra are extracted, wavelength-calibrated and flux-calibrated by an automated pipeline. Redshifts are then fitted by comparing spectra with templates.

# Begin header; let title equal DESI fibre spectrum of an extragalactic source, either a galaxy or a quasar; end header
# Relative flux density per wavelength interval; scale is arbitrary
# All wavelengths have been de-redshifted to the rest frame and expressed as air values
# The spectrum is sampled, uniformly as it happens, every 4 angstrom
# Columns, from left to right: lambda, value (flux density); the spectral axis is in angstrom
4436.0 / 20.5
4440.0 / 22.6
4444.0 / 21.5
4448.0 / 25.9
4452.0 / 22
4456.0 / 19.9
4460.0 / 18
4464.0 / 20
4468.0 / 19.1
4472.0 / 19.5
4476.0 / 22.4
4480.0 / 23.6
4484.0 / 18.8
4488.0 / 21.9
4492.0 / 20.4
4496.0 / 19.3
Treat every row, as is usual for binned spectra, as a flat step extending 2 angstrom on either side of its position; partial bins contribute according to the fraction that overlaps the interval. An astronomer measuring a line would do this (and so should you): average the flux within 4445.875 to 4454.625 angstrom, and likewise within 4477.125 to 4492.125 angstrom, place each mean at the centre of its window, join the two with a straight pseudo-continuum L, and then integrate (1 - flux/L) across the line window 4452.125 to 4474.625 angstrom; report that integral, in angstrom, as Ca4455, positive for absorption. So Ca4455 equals 3.1 angstrom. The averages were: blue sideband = 23.6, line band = 19.6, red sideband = 21.3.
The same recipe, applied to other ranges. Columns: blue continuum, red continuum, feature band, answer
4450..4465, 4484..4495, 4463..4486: -0.35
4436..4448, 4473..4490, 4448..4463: 0.94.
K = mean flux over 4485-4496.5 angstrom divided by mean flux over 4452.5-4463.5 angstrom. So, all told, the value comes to 1.05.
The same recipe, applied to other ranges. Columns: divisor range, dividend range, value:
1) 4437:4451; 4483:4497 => 0.88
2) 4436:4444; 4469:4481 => 0.98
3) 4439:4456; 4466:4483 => 0.93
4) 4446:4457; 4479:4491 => 0.93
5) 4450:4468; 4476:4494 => 1.07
